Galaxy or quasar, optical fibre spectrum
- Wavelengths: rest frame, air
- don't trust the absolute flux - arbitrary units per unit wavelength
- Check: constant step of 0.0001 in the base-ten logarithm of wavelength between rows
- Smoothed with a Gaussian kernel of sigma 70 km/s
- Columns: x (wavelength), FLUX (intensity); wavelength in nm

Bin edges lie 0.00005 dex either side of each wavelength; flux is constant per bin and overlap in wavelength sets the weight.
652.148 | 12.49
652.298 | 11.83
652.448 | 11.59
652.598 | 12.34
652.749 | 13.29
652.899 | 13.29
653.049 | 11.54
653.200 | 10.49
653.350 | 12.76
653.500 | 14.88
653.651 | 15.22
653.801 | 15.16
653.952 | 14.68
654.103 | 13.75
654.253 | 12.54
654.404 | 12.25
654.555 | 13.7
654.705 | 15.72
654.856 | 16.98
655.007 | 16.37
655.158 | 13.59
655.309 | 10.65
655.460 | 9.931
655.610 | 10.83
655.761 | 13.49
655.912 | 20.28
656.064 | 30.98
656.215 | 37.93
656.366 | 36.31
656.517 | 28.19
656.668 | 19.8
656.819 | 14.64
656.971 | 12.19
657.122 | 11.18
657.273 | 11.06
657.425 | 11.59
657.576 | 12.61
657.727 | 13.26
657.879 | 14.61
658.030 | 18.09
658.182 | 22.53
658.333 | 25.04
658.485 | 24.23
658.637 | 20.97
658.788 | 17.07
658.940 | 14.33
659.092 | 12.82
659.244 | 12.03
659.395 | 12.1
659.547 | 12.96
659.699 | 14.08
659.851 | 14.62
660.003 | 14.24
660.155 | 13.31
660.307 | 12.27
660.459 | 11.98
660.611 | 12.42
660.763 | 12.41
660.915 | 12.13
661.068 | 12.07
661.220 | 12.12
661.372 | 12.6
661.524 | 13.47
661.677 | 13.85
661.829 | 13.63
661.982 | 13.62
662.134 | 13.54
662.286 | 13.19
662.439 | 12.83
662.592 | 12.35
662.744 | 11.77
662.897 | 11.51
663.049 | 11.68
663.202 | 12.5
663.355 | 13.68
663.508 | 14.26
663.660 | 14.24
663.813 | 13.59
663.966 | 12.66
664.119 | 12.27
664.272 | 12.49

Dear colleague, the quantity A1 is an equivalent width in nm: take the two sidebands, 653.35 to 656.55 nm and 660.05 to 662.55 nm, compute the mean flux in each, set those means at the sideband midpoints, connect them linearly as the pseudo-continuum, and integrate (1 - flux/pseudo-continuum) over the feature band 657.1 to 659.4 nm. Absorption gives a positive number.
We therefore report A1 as -0.16 nm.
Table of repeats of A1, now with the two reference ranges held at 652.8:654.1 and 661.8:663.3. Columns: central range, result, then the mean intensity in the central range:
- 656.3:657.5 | -0.43 nm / 18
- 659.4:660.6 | -0.03 nm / 13.2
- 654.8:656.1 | -0.21 nm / 15.4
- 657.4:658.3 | -0.21 nm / 16.1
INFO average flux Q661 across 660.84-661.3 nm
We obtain 12.1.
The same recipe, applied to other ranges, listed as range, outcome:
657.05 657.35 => 11.1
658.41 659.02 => 19.1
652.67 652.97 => 13.3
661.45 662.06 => 13.6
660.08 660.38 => 12.8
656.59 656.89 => 17.4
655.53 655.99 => 14.9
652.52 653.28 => 12.2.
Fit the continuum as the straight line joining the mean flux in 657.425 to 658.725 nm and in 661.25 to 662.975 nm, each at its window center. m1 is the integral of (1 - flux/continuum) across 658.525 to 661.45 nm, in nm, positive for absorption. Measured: 0.416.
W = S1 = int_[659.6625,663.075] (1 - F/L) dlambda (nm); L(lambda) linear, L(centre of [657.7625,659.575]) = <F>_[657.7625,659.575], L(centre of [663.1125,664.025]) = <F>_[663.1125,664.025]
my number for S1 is 0.52 nm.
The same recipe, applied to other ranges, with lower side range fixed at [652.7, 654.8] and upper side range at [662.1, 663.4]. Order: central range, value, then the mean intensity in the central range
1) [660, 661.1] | 0.02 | 12.5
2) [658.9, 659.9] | -0.02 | 13.2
